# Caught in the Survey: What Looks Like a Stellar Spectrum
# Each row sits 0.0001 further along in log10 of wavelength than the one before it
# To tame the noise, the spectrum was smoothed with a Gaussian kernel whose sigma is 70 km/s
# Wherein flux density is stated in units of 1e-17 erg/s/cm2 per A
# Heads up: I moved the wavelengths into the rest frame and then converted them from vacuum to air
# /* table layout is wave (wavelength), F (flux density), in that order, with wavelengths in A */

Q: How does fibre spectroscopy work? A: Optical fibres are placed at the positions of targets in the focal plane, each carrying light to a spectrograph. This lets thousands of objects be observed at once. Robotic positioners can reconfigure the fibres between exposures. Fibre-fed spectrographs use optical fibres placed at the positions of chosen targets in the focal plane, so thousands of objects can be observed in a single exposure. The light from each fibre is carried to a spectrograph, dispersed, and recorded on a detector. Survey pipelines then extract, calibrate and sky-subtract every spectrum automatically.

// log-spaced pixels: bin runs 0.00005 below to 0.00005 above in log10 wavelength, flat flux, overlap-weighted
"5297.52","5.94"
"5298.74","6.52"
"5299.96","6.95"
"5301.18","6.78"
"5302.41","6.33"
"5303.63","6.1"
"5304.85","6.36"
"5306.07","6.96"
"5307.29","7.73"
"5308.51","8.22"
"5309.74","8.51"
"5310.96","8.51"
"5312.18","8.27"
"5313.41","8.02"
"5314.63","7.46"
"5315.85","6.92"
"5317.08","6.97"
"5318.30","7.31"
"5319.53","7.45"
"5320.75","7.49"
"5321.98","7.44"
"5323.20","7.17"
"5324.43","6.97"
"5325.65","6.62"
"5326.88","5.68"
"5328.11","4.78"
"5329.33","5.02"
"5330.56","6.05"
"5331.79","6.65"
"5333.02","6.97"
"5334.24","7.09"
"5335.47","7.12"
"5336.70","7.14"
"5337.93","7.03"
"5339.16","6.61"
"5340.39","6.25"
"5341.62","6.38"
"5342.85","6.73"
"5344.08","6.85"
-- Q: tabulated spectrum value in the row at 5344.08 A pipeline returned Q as 6.85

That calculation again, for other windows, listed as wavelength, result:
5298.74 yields 6.52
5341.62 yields 6.38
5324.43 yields 6.97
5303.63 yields 6.1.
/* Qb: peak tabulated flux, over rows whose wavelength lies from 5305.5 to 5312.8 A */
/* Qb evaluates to 8.51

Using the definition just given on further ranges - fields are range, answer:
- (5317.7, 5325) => 7.49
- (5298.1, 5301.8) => 6.95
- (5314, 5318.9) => 7.46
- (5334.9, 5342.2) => 7.14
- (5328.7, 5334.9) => 7.09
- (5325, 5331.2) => 6.62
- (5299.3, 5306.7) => 6.96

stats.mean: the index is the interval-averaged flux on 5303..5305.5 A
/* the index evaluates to 6.25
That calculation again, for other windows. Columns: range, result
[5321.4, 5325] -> 7.2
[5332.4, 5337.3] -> 7.08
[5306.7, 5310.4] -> 8.16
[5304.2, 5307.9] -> 7.02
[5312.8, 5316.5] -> 7.47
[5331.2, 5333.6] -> 6.8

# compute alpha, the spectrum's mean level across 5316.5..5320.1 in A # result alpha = 7.24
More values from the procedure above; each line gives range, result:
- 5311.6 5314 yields 8.12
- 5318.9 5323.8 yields 7.39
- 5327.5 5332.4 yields 5.63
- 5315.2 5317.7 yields 6.96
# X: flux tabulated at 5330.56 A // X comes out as 6.05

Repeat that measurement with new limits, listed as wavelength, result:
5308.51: 8.22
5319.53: 7.45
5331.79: 6.65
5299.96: 6.95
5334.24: 7.09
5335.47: 7.12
